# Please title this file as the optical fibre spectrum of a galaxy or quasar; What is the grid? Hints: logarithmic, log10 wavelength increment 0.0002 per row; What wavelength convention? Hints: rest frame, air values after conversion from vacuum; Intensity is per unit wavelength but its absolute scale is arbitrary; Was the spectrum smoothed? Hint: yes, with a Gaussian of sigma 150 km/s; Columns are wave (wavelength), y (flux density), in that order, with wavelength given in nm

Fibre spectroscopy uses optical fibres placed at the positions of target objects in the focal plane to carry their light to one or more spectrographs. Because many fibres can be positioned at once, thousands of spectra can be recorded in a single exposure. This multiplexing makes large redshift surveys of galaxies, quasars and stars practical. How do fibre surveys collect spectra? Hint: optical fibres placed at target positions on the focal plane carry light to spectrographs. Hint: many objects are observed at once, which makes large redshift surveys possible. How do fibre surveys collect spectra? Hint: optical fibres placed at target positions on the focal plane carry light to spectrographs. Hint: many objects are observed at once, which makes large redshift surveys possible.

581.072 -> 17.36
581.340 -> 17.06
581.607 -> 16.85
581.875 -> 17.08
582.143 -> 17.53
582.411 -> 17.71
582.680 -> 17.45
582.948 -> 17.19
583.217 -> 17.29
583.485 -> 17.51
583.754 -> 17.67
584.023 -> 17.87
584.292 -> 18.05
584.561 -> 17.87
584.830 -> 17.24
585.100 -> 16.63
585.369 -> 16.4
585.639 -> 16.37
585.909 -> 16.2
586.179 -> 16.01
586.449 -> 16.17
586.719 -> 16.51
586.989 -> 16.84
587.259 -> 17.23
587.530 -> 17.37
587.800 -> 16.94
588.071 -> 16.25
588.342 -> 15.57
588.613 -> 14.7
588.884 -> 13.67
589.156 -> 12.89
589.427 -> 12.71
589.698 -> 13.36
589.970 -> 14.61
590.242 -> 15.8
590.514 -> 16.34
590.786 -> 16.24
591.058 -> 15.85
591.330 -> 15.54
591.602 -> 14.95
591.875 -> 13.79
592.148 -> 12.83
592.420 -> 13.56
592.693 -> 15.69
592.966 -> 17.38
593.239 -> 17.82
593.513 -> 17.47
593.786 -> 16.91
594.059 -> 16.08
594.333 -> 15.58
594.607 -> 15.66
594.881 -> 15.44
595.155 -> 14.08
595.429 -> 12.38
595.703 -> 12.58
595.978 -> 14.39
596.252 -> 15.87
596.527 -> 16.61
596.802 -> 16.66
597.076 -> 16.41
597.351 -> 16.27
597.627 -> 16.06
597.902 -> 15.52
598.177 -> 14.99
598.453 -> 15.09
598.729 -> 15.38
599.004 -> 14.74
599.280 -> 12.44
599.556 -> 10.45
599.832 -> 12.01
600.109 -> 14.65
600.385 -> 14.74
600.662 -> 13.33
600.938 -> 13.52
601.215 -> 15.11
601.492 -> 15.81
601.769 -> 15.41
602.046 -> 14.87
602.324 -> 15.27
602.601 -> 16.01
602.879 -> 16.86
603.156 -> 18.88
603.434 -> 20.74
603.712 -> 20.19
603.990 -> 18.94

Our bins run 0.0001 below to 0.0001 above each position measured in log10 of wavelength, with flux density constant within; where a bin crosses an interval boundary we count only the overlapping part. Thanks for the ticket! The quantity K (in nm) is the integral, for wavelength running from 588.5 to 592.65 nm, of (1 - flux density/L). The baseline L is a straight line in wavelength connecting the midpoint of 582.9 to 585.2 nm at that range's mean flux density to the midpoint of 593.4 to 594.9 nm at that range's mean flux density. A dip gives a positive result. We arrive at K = 0.55 nm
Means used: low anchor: 17.5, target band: 14.5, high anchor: 16.2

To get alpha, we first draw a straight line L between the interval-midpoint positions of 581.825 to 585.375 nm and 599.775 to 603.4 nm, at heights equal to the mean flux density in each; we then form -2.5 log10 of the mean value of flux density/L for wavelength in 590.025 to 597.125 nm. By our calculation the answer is 0.06 mag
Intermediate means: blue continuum 17.4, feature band 15.4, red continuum 15.3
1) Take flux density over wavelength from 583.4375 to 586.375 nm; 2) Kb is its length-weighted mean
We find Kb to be 17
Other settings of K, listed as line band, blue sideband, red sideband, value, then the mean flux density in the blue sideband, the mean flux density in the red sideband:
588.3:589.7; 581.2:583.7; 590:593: 0.18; 17.3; 15.2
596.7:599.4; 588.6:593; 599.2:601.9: -0.26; 14.6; 13.8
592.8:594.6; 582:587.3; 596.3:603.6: -0.08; 17.1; 15.3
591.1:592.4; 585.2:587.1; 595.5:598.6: 0.13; 16.4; 15.4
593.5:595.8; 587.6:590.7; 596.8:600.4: -0.05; 14.9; 14.6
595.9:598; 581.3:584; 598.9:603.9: -0.03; 17.4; 15.3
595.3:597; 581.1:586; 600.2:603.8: 0.17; 17.2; 16.1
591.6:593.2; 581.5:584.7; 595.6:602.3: 0.10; 17.5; 14.7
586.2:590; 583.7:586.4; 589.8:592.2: 0.16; 17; 15.2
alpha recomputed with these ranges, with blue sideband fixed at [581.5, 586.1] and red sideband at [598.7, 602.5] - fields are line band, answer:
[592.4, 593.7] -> -0.08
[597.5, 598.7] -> -0.06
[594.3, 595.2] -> 0.00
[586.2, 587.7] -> -0.01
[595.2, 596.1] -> 0.14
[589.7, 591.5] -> 0.03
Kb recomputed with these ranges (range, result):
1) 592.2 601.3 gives 15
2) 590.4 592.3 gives 15.1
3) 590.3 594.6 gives 15.7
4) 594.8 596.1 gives 13.7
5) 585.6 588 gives 16.6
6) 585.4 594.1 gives 15.6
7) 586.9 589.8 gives 15.2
